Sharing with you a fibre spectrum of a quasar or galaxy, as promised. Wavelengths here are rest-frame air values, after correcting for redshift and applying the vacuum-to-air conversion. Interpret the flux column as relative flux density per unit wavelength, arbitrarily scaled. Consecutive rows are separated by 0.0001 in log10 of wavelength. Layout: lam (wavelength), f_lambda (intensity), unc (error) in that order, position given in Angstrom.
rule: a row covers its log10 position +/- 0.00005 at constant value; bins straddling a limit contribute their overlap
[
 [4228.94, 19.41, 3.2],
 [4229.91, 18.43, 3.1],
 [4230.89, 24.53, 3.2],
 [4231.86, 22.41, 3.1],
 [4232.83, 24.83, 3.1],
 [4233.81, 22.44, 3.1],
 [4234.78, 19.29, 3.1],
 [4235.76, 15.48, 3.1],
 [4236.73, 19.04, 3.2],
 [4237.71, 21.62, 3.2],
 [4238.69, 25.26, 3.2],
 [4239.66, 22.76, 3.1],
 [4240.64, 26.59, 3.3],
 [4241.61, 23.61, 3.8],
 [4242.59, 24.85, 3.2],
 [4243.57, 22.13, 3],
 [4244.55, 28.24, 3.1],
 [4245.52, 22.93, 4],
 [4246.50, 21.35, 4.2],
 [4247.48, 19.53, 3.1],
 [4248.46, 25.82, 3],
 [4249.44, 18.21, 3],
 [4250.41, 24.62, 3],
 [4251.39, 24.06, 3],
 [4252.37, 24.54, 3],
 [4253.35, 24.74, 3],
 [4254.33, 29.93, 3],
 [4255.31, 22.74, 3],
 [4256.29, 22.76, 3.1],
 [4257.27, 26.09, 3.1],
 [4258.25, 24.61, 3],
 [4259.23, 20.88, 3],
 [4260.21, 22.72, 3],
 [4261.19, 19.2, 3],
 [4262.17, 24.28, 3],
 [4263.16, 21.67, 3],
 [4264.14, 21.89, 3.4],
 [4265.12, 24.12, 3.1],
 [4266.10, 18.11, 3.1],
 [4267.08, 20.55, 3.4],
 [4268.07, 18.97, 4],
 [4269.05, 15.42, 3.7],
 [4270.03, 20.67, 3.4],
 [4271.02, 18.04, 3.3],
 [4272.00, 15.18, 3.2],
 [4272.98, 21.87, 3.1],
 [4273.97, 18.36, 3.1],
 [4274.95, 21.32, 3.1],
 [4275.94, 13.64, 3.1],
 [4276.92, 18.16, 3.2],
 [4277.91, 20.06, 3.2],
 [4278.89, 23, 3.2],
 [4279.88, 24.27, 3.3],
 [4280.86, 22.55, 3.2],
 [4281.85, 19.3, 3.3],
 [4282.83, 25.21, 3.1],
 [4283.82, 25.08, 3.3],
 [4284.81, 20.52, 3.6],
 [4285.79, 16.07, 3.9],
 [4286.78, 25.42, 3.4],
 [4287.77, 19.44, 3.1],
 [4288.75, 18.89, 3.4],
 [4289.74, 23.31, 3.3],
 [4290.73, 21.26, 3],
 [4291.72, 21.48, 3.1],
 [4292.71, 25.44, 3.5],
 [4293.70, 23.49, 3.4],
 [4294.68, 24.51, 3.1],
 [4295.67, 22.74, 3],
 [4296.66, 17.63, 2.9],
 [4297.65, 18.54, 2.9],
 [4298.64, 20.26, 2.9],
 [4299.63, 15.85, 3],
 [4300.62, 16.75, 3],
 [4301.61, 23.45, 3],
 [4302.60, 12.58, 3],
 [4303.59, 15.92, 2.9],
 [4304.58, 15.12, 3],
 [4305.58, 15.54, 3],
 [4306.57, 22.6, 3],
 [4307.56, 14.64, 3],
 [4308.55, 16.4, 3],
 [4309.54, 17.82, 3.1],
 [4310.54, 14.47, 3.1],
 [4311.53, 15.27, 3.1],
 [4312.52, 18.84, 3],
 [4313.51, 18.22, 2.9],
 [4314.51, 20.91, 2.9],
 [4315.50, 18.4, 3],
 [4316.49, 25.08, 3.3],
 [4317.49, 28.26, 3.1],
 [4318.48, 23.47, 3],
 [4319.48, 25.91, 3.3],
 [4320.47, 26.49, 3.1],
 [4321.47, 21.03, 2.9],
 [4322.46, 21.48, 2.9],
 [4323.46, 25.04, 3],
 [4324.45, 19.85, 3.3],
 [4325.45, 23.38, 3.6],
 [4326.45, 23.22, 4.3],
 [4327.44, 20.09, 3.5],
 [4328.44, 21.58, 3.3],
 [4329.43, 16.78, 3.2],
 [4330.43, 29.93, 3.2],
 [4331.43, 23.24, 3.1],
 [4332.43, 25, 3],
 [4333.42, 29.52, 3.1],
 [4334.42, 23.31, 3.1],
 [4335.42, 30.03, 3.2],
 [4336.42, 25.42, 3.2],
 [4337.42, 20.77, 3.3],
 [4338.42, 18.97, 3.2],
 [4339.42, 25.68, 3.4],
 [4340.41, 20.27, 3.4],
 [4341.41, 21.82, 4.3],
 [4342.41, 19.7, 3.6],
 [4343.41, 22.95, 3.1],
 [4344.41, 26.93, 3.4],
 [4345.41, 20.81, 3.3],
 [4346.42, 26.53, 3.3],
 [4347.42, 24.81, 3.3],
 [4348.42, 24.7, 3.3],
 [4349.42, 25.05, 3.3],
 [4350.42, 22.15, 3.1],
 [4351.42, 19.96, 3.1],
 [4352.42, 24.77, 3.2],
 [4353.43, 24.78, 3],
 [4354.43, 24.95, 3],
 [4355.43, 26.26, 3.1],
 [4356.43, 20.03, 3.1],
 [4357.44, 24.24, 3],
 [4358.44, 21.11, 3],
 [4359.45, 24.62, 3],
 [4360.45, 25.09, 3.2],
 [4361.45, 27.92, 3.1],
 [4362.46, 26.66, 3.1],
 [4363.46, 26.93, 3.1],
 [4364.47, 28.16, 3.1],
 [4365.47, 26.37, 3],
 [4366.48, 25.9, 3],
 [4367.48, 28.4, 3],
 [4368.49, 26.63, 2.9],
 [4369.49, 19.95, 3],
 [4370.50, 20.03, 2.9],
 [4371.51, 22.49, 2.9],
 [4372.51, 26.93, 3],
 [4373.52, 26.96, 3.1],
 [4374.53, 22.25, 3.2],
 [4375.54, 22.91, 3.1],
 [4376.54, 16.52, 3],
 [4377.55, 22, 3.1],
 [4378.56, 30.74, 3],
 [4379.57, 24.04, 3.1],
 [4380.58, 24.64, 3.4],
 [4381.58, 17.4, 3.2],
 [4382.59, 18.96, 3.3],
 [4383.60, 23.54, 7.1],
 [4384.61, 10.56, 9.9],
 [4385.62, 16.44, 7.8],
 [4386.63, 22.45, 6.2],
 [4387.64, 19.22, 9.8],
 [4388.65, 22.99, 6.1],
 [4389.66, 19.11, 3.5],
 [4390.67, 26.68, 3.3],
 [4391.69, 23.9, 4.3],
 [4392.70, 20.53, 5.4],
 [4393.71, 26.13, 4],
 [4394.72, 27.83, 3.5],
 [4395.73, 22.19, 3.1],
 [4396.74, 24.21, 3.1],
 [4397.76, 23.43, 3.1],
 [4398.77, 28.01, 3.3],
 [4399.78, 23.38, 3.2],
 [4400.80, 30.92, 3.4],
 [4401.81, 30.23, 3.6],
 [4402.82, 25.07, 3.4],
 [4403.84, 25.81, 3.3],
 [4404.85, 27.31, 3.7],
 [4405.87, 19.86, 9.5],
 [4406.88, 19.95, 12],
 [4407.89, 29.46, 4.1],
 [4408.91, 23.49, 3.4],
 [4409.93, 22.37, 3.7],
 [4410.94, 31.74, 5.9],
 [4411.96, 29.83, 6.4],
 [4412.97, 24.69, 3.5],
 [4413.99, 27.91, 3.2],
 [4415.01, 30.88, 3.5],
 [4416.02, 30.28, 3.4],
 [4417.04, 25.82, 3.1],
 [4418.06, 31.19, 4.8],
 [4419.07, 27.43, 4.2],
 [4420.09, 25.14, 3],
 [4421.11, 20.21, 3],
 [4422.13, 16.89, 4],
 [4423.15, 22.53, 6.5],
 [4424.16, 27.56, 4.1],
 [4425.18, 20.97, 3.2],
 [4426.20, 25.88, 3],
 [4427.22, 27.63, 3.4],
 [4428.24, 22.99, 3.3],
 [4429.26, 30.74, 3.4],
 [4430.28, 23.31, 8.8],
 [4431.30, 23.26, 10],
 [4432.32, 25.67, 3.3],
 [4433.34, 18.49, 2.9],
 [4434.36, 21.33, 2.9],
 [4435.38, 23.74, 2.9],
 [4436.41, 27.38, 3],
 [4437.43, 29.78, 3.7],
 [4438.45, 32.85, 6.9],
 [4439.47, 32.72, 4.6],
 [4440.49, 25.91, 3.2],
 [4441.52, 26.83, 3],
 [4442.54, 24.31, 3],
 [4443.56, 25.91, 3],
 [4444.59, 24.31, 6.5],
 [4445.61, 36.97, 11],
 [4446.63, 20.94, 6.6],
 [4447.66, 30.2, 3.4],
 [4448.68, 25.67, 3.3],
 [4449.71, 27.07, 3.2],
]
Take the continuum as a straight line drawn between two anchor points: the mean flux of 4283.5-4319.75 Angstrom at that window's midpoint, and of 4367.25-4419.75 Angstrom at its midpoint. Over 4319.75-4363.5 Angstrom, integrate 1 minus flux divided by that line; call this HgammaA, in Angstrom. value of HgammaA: -3.7 Angstrom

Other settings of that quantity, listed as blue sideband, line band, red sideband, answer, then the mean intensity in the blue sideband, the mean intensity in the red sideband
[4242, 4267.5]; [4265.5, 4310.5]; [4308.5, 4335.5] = 6.0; 23.1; 22.2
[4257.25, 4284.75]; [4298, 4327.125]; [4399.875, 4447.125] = 3.1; 20.8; 26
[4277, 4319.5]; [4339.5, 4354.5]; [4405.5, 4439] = -0.7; 20.2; 25.5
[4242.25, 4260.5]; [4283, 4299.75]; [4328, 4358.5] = 1.6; 23.7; 23.7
